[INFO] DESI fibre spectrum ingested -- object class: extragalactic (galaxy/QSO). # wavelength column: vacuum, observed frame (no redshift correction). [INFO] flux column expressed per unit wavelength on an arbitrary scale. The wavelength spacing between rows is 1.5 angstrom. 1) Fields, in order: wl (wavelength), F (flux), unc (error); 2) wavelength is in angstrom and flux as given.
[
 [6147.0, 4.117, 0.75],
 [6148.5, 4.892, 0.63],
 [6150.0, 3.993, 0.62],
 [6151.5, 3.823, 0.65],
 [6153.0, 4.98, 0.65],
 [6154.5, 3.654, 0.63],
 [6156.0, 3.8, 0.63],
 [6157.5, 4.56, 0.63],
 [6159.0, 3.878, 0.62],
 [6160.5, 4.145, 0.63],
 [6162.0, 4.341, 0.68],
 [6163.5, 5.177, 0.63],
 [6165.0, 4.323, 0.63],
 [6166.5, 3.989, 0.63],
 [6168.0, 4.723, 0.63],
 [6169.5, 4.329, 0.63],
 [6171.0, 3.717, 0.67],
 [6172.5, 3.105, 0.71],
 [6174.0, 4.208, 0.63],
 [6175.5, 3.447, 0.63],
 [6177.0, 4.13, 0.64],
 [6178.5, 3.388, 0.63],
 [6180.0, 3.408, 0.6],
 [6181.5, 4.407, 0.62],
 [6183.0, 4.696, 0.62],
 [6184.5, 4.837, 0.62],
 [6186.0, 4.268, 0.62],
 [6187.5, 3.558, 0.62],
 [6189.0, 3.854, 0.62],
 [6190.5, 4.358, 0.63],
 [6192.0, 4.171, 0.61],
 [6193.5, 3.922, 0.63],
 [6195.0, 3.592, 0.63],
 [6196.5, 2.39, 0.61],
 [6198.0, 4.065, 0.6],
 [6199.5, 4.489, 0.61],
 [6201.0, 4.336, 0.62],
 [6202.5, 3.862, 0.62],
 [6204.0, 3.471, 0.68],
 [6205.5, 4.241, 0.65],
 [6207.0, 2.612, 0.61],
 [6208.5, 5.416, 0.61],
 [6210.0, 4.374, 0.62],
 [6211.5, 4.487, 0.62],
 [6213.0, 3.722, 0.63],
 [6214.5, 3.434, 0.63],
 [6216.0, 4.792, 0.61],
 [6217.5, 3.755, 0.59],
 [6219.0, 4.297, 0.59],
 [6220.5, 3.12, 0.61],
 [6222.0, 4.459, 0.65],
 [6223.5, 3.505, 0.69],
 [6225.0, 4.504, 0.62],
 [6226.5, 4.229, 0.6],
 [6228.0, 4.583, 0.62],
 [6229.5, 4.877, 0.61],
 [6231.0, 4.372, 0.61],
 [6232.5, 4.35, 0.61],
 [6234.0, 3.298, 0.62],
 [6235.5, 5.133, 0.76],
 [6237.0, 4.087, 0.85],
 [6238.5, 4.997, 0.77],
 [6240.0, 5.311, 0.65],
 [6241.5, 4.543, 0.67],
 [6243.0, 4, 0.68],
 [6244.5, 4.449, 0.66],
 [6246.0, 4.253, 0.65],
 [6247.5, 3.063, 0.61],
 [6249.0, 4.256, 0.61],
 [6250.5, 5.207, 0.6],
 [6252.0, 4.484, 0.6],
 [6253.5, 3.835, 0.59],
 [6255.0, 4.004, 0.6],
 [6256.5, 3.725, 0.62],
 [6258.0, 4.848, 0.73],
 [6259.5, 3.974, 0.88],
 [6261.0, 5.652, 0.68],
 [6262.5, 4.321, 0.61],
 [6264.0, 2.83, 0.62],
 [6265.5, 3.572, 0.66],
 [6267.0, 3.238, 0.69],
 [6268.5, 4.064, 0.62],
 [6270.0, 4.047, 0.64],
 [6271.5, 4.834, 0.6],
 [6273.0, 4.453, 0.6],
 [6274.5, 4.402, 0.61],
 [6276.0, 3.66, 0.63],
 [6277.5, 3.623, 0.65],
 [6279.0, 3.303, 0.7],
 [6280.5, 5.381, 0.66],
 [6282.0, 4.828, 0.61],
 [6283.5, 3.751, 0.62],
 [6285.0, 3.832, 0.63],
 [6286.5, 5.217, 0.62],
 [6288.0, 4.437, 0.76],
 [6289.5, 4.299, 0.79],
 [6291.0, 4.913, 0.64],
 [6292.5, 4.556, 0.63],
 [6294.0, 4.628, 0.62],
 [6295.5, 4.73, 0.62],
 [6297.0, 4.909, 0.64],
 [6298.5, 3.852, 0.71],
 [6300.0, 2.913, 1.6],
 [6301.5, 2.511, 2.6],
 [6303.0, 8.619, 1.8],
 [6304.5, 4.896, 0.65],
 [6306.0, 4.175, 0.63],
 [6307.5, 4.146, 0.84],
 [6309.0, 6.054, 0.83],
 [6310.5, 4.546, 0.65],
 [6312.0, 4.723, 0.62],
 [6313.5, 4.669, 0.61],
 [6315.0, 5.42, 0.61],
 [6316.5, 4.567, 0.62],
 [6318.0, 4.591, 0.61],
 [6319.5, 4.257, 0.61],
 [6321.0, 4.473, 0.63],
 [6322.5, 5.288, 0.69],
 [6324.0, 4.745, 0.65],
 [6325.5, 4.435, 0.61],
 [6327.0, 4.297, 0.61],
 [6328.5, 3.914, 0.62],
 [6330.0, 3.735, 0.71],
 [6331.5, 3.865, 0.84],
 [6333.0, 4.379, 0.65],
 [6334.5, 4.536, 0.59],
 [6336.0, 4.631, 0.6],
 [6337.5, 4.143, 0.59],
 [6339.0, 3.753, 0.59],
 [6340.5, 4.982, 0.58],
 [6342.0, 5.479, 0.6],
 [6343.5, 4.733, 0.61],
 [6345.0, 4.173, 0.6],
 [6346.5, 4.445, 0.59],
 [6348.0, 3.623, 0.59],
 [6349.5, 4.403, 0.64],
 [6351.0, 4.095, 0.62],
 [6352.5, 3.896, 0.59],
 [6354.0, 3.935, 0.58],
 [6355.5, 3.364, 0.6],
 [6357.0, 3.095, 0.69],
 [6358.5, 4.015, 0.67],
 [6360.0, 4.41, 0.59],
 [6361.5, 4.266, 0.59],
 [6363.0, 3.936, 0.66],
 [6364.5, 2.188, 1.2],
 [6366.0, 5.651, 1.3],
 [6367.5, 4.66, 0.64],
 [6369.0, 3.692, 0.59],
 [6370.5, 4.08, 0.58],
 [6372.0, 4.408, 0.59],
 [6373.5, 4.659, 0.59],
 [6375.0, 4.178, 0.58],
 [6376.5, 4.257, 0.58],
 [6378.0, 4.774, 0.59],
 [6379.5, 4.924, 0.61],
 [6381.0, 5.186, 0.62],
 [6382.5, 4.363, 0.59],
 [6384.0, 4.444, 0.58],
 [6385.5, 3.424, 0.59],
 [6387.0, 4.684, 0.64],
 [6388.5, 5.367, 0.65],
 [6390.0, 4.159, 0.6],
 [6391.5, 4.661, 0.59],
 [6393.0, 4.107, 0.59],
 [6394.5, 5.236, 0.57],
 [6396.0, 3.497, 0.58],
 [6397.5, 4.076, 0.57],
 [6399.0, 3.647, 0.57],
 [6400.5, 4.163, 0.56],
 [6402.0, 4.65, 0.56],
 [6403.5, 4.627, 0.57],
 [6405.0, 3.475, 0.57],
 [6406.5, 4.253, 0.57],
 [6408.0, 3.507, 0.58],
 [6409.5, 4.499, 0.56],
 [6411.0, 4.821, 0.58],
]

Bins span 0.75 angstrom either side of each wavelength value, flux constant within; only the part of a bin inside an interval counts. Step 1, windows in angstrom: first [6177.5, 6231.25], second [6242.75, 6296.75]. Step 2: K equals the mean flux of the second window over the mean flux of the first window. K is 1.0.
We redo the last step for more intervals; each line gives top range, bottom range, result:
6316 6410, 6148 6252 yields 1.03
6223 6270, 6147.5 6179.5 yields 1.03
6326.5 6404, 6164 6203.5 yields 1.07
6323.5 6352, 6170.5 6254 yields 1.05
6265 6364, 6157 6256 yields 1.05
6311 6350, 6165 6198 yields 1.13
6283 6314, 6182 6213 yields 1.14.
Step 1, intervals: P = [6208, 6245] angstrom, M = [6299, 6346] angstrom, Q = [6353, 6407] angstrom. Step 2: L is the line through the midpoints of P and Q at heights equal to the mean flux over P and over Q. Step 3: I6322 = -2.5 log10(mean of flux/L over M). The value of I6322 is -0.07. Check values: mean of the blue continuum 4.32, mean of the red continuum 4.23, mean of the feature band 4.56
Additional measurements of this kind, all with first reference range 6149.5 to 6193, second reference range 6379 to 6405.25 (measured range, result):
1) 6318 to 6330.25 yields -0.033 mag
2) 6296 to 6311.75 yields -0.095 mag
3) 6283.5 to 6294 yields -0.058 mag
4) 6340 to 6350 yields -0.053 mag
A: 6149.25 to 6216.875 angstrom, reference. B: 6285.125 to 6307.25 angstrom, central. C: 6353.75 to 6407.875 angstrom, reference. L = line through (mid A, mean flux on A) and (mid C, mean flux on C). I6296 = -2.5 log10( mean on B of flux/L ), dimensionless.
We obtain -0.11 mag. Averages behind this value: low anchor 4.05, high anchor 4.23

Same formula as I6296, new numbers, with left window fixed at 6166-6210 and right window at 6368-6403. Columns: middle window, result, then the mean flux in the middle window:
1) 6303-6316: -0.19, 5.04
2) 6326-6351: -0.01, 4.31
